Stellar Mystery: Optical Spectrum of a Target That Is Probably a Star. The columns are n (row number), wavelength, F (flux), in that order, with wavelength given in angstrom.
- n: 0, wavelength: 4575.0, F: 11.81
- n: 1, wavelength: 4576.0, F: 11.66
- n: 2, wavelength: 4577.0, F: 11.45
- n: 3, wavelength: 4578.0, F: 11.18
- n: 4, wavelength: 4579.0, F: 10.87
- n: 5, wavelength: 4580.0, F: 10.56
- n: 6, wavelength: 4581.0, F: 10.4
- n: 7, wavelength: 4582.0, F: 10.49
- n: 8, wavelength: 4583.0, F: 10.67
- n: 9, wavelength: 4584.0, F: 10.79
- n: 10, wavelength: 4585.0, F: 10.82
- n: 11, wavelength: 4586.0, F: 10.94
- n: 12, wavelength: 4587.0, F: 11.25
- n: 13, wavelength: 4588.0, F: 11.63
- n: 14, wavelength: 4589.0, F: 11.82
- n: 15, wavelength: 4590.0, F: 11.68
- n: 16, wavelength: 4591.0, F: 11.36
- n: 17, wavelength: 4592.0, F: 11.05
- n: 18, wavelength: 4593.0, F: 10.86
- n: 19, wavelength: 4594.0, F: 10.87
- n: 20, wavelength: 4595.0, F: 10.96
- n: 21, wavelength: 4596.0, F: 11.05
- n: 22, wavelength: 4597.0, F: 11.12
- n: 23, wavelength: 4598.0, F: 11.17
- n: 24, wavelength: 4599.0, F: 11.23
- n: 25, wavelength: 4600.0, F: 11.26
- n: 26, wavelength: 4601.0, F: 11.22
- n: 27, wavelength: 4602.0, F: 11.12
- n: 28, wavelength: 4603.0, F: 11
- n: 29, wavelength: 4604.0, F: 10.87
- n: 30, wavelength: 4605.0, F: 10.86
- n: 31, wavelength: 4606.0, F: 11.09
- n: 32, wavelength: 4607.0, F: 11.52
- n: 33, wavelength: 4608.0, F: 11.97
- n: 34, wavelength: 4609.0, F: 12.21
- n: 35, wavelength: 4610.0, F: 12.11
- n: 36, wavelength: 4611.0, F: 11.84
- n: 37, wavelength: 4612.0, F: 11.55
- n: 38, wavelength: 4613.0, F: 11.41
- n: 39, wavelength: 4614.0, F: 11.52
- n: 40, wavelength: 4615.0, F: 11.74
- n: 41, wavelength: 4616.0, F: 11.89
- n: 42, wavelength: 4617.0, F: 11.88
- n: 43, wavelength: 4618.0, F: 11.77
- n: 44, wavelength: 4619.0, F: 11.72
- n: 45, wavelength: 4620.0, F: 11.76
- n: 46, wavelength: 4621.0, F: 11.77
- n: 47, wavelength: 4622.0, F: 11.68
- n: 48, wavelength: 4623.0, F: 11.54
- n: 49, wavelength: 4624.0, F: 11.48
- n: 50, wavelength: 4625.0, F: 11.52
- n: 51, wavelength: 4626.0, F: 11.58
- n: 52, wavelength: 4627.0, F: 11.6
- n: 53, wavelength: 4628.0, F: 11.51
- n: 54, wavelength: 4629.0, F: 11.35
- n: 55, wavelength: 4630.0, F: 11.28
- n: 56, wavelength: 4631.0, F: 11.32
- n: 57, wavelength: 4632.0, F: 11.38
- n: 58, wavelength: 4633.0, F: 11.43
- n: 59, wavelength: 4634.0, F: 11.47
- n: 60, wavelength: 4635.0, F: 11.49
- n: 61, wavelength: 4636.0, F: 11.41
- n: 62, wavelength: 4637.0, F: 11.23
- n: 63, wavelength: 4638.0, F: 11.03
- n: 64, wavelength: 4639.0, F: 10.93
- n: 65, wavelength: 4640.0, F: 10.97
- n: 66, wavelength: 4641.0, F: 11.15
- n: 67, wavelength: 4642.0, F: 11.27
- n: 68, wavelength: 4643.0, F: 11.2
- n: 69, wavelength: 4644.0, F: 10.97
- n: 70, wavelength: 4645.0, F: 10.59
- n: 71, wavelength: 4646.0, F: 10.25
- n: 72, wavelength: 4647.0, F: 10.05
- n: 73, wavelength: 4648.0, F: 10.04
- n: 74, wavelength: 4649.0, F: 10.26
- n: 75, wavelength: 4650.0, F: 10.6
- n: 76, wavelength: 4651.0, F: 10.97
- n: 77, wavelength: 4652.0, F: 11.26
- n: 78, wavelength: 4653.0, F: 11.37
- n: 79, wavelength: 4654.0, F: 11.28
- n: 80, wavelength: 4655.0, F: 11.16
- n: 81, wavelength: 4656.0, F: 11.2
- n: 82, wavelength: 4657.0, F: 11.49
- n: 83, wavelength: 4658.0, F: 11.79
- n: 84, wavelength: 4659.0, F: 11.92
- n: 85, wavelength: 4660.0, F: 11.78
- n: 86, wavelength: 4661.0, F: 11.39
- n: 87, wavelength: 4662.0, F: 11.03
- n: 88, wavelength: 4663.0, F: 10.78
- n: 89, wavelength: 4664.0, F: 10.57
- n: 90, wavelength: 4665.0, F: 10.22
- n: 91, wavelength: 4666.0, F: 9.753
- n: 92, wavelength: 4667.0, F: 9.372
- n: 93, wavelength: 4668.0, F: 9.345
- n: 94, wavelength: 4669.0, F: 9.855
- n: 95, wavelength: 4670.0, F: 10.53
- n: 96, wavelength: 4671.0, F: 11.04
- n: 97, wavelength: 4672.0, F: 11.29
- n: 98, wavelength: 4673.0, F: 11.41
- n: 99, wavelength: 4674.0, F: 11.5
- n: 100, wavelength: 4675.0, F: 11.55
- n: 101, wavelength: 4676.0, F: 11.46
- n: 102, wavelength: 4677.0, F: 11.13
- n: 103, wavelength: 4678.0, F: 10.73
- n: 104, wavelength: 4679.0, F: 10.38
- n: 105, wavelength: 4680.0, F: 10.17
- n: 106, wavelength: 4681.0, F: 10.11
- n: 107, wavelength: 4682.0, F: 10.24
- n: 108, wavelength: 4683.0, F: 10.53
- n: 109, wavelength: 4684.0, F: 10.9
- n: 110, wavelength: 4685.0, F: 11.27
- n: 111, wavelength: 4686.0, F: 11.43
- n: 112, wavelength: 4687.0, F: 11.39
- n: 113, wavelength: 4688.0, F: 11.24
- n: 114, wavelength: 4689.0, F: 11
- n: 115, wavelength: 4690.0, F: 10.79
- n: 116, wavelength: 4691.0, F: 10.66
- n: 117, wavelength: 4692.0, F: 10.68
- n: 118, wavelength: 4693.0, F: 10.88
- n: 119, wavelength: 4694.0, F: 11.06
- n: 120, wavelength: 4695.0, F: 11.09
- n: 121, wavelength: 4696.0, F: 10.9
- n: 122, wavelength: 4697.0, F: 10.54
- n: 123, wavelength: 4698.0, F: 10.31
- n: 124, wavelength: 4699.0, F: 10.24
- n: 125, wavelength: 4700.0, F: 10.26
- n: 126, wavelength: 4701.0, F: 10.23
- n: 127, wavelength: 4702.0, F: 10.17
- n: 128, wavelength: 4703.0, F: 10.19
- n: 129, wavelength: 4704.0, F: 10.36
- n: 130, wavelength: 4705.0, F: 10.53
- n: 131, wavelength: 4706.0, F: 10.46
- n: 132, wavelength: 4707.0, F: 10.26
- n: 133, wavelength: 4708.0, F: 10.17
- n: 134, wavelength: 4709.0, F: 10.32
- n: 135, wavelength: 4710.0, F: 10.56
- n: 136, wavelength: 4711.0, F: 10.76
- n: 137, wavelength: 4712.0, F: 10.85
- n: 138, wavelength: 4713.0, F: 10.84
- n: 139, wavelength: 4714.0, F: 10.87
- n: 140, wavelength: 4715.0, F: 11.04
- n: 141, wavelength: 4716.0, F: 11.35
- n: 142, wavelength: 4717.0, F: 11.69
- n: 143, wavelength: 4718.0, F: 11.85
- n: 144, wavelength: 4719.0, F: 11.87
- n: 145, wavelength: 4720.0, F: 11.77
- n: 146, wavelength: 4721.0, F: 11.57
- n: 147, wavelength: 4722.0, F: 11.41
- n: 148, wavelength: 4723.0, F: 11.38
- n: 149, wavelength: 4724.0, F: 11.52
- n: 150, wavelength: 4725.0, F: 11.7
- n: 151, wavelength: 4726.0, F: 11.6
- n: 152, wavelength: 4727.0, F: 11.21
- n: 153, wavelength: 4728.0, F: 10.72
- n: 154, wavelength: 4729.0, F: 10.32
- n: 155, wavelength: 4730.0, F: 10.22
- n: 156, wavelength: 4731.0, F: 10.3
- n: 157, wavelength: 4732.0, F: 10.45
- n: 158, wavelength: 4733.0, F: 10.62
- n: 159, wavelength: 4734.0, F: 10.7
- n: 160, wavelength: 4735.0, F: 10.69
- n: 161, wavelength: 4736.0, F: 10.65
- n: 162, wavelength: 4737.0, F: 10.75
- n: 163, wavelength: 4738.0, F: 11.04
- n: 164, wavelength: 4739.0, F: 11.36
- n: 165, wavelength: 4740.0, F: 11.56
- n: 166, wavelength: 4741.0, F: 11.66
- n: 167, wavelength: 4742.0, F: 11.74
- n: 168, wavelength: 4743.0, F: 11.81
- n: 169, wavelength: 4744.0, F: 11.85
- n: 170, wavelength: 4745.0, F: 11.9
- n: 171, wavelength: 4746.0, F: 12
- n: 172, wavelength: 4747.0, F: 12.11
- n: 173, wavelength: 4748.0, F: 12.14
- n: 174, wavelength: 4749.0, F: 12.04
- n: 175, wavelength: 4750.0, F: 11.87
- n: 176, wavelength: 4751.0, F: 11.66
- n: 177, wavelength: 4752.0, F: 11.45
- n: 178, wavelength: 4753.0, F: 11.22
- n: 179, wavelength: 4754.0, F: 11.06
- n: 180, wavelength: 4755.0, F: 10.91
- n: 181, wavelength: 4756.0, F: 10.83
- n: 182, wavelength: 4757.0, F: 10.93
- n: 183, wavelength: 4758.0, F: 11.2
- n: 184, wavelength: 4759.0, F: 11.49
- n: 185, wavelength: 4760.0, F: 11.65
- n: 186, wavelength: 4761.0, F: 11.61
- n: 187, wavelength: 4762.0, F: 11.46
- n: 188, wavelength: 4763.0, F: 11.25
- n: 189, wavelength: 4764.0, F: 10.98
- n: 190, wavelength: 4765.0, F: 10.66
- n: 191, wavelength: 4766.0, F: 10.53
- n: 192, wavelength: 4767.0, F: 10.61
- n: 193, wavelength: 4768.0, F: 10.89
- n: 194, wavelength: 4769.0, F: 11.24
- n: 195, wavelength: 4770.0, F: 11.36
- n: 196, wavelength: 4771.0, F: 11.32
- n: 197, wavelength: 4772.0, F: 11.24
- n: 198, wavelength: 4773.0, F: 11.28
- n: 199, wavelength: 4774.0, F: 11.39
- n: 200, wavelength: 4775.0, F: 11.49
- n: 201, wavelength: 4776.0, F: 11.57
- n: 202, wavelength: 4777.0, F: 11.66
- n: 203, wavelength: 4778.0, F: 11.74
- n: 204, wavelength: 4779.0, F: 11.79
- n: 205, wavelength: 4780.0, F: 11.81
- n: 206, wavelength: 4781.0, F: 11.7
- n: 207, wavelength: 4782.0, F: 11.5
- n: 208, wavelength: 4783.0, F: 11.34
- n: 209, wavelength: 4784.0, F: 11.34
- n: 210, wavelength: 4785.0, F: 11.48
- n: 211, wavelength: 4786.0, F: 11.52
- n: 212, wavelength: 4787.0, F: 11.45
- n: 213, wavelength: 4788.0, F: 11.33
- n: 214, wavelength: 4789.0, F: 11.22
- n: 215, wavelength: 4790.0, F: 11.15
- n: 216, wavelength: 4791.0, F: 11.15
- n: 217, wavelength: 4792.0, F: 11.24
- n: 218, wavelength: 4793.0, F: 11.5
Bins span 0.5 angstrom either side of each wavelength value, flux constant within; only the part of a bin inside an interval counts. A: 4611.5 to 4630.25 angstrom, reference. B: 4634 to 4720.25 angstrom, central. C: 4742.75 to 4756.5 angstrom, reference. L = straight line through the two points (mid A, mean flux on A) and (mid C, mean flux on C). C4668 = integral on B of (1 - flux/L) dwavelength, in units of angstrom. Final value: 5.7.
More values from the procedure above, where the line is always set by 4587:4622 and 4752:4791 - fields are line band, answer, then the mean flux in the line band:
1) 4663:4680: 1.1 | 10.6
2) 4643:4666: 0.9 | 10.9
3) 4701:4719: 1.0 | 10.7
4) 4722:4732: 0.3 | 11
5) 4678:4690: 0.6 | 10.8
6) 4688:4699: 0.6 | 10.8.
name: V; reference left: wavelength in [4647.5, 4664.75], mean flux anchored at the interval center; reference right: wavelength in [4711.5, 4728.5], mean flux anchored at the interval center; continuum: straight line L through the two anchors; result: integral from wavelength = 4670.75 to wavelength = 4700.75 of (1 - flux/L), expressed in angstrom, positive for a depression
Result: 1.0 angstrom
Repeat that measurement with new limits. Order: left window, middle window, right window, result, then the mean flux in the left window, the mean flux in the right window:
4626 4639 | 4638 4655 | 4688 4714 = 0.6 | 11.4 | 10.6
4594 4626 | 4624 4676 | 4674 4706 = 0.4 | 11.5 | 10.7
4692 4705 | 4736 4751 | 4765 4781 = -0.9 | 10.5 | 11.3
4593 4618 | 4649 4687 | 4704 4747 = 1.2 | 11.4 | 11.1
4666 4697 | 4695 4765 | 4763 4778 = -0.5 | 10.8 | 11.2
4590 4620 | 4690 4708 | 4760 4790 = 1.3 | 11.4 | 11.3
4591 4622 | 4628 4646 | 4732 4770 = 0.3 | 11.4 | 11.3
